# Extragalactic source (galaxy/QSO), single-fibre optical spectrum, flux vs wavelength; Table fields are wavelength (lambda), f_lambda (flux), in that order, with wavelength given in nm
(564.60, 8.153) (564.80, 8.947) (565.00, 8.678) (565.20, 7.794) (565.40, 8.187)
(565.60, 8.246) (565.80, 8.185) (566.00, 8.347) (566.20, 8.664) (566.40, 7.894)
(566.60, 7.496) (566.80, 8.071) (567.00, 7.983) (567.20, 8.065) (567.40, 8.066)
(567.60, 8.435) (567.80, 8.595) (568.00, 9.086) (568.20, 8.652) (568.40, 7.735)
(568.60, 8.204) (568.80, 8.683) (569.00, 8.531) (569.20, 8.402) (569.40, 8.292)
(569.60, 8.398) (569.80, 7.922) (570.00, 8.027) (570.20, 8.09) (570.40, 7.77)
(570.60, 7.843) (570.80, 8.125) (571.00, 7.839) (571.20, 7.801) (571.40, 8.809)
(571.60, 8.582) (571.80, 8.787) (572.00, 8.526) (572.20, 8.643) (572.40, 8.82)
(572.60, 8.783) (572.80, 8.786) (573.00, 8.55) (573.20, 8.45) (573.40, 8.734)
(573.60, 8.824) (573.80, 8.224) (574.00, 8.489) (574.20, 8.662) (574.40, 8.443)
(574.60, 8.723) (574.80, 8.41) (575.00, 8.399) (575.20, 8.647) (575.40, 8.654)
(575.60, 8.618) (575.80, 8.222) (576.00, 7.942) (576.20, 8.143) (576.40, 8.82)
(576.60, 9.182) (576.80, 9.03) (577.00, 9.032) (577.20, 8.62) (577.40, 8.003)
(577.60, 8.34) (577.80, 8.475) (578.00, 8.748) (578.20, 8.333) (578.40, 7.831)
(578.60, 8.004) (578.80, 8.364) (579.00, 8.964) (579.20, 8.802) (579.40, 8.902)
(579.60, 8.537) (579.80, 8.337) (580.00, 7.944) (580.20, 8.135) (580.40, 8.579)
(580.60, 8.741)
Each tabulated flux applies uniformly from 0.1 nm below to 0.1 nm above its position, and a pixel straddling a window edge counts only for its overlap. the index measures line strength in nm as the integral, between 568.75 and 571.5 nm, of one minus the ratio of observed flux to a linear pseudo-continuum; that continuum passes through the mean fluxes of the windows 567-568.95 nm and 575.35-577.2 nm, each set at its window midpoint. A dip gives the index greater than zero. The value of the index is 0.09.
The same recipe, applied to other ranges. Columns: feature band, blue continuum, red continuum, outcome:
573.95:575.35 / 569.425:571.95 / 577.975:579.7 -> -0.036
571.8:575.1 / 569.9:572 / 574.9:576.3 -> -0.124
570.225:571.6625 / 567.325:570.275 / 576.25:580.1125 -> 0.050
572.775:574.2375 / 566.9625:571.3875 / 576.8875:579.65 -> -0.039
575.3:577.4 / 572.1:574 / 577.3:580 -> -0.022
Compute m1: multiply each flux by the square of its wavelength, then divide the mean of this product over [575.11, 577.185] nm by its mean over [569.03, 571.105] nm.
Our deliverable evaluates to 1.09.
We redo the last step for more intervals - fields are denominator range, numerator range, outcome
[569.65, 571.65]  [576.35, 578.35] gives 1.09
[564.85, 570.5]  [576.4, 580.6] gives 1.07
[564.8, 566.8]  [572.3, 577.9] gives 1.08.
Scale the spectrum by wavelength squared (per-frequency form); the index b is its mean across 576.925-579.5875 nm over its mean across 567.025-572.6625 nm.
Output 1.05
